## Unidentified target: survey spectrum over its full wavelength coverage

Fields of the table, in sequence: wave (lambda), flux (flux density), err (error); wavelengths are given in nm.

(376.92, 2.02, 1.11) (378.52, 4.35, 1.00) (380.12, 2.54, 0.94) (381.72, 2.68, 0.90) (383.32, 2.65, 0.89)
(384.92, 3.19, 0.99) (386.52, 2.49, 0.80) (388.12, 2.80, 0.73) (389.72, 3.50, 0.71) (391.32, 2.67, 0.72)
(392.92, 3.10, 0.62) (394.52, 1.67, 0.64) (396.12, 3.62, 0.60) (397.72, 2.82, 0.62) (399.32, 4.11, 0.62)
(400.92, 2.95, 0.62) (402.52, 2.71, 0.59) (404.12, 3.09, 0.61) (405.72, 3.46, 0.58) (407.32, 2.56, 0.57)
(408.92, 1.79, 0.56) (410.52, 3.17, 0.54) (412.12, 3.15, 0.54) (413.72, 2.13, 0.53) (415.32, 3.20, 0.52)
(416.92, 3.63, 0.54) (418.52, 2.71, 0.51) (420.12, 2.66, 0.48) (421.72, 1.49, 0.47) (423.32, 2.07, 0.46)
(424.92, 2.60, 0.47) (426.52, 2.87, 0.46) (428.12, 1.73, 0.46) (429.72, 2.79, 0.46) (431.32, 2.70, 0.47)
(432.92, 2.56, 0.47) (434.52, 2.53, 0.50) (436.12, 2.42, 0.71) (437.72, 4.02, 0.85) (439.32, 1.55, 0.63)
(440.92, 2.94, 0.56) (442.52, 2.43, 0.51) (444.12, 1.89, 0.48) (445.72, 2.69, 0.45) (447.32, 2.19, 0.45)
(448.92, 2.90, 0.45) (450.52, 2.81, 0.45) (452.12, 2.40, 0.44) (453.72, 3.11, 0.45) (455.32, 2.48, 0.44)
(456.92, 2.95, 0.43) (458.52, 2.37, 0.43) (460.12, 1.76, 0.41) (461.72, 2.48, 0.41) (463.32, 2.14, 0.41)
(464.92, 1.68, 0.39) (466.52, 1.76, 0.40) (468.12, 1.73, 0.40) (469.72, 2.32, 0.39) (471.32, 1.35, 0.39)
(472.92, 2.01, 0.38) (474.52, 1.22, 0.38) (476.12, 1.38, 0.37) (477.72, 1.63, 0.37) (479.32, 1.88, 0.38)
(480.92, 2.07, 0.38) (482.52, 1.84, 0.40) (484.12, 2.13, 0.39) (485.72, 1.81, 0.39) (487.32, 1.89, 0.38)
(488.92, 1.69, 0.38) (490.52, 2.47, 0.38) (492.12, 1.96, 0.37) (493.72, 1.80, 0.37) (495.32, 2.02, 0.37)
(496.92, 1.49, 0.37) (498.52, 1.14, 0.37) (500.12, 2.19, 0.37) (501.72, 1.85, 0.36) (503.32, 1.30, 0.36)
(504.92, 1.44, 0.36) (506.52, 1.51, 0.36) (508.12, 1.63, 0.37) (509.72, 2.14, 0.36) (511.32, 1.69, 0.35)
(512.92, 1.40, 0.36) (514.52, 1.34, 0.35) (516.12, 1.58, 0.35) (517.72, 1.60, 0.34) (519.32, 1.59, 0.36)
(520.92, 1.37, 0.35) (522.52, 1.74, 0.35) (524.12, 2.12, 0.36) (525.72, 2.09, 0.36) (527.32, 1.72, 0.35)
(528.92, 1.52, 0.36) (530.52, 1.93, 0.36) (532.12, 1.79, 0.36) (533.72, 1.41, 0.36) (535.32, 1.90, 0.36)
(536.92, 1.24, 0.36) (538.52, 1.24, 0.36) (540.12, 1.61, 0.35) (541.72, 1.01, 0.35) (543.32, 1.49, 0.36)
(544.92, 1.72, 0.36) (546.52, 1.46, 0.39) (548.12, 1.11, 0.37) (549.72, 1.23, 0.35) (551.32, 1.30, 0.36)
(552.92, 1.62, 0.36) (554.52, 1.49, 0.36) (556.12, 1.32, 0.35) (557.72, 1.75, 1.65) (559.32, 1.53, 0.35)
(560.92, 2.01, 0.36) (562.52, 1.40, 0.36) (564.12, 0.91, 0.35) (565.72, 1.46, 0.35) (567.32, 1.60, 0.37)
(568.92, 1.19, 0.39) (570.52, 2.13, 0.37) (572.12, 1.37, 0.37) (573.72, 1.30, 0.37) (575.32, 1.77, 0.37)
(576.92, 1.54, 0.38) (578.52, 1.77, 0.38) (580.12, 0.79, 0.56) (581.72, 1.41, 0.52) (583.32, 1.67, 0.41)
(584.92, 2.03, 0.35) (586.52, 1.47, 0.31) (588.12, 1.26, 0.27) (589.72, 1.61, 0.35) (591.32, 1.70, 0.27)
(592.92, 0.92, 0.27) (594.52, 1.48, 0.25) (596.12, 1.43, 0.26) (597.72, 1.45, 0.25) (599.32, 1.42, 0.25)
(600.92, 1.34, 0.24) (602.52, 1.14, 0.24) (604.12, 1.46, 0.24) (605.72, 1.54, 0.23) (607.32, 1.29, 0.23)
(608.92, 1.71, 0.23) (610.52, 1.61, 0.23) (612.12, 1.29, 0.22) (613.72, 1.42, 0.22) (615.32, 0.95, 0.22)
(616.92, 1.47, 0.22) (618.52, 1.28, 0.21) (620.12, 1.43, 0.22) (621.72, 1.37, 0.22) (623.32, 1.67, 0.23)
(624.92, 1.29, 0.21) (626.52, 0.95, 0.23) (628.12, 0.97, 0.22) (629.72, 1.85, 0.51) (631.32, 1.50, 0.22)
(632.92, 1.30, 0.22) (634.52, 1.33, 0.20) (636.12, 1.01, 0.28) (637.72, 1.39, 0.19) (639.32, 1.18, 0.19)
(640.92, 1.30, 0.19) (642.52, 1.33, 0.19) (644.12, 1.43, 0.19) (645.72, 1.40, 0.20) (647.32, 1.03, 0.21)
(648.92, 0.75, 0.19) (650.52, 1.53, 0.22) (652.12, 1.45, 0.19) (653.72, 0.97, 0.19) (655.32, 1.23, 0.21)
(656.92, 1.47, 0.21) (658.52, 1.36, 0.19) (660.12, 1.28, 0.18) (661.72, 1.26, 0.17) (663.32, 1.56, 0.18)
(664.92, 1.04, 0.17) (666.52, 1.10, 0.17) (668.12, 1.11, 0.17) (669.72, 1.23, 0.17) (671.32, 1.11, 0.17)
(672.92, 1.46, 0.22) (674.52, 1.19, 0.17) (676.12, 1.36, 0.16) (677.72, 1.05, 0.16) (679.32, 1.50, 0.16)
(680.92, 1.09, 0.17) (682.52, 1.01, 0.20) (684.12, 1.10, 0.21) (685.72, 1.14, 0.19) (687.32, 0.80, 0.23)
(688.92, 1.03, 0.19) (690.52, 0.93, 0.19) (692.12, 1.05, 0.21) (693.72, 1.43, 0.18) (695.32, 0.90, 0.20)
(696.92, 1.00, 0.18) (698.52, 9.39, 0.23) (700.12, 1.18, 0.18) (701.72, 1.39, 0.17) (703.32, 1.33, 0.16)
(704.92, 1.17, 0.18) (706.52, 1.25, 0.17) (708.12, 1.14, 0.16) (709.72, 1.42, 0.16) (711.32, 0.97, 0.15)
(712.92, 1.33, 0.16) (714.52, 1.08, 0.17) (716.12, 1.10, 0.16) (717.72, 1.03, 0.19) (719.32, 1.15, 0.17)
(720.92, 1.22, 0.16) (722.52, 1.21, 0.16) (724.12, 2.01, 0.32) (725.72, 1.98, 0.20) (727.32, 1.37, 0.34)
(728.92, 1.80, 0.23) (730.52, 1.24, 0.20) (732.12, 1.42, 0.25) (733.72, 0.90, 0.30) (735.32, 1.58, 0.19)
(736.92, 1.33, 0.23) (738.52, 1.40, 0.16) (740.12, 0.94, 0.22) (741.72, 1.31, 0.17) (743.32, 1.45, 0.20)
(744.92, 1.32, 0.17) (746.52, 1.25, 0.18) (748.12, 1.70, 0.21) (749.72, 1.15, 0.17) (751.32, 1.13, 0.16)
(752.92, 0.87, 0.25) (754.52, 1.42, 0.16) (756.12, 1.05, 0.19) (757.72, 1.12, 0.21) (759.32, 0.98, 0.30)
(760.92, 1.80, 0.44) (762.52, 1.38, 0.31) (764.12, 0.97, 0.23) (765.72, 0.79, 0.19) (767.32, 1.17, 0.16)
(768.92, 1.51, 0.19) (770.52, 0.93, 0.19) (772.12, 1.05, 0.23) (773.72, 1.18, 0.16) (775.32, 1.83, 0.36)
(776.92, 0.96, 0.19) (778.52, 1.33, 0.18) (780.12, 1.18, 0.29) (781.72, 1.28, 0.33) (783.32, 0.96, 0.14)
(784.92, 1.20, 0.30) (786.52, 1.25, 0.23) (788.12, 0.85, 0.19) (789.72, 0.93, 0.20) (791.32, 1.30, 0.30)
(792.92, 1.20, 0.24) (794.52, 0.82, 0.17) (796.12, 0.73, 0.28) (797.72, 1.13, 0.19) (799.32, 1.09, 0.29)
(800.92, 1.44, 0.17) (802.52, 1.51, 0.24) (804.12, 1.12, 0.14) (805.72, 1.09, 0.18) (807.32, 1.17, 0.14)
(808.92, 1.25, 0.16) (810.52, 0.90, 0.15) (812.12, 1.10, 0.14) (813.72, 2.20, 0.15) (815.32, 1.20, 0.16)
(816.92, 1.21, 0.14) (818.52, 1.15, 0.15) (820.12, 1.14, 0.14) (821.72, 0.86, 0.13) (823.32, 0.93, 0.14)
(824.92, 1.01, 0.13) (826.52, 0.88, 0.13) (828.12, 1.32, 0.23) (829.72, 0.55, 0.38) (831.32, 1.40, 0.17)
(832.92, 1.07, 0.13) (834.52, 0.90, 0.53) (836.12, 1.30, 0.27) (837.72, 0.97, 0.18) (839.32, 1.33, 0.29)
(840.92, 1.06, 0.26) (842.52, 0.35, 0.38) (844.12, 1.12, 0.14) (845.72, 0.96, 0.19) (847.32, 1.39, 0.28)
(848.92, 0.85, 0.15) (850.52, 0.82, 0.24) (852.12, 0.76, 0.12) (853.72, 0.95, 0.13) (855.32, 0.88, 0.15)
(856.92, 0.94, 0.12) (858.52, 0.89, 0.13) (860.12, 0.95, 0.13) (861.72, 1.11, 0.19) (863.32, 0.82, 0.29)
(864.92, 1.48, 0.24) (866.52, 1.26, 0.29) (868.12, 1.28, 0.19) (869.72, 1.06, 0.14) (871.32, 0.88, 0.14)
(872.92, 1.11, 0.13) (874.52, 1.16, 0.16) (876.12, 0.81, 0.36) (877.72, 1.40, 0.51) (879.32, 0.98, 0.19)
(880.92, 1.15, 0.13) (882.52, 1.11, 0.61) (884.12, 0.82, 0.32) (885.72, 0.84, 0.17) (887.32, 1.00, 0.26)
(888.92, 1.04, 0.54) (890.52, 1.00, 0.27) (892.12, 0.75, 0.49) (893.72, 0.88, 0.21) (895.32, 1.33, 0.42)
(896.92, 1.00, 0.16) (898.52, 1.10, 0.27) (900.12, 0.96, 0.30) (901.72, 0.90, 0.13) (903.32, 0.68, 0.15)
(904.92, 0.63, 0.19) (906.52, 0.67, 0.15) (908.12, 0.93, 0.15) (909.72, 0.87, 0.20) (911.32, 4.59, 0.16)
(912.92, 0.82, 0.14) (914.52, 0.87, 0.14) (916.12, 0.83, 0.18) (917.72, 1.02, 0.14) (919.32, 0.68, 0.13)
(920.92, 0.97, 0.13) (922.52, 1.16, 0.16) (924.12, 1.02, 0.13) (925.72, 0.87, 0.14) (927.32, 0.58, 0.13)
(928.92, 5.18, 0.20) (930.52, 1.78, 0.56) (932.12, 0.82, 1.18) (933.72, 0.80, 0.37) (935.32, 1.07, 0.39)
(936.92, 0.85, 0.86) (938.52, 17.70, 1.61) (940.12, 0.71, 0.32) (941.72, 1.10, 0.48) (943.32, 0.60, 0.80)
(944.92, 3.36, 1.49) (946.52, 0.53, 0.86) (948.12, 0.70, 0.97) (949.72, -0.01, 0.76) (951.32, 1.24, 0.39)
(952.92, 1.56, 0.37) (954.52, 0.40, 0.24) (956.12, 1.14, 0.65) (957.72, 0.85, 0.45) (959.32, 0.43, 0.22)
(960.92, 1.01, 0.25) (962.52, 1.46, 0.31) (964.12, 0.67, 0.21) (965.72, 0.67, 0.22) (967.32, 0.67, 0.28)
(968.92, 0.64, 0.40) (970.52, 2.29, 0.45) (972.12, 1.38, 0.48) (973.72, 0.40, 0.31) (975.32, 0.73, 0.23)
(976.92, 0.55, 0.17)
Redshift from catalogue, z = 0.874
